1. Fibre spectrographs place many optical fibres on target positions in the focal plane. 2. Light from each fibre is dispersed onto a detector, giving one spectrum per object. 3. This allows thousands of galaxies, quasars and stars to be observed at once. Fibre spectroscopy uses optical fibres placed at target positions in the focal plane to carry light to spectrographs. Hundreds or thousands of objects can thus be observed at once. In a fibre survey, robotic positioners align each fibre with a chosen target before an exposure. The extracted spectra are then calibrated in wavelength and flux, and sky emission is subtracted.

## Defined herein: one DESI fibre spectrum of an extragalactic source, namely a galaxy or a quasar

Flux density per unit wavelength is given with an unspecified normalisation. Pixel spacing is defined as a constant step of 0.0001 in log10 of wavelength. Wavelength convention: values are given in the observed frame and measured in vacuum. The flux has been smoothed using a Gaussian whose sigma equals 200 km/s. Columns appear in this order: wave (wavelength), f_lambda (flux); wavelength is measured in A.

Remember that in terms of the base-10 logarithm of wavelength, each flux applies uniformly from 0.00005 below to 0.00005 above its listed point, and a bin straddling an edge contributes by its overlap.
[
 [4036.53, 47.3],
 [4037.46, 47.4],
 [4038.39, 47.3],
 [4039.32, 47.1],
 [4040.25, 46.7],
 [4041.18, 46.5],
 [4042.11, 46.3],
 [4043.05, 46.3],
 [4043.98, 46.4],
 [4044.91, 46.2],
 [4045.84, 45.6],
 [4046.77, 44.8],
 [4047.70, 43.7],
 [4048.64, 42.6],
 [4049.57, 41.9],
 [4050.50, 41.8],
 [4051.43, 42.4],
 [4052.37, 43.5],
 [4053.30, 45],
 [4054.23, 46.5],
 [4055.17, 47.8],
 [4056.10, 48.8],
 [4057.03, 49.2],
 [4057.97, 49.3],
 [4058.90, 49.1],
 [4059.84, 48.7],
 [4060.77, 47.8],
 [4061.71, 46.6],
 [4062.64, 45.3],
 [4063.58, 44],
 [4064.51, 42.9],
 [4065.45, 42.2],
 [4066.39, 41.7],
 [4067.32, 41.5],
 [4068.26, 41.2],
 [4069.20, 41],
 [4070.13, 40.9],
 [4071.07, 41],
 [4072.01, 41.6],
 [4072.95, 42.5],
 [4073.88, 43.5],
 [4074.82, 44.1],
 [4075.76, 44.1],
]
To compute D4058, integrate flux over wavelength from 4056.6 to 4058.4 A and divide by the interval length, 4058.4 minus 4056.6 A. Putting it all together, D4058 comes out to 49.1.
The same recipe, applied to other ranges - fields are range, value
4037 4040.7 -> 47.1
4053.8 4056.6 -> 47.8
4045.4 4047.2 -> 45.2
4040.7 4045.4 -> 46.3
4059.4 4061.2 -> 48.4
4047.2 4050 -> 42.7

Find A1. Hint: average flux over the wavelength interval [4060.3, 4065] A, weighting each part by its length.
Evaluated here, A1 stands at 45.3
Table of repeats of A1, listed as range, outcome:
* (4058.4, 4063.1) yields 47.6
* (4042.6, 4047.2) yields 45.9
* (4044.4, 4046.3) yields 46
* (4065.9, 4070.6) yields 41.3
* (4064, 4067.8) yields 42.1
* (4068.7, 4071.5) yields 41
